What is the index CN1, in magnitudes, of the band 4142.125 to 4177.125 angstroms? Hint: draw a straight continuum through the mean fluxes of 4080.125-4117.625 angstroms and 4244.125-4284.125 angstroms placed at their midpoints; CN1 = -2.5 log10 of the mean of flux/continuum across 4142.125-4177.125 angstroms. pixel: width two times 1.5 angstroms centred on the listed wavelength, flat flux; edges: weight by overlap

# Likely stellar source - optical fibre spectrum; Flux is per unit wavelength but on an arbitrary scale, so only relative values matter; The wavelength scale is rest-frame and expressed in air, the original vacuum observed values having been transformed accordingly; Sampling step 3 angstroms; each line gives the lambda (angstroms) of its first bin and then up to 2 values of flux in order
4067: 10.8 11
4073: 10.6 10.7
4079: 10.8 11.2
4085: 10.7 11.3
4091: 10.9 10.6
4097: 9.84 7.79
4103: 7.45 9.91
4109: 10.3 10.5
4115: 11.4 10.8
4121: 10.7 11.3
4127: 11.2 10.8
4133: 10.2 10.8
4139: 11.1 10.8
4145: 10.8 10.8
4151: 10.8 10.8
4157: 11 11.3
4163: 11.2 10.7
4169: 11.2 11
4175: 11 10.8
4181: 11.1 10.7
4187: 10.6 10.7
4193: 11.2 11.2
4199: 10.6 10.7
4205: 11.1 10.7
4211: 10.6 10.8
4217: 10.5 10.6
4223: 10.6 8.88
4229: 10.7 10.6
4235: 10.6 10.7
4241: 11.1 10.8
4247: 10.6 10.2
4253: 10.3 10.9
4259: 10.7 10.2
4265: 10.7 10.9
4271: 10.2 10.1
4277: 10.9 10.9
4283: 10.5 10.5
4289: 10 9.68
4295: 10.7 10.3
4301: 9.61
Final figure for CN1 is -0.06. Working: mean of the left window 10.2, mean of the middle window 11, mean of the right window 10.6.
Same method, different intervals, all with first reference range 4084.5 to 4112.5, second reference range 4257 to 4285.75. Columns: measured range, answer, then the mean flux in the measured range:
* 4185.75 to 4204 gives -0.060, 10.8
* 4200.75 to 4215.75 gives -0.047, 10.8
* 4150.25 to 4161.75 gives -0.091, 11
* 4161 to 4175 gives -0.090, 11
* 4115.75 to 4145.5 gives -0.089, 10.9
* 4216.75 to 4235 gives 0.007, 10.3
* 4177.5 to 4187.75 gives -0.062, 10.8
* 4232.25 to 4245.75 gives -0.035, 10.8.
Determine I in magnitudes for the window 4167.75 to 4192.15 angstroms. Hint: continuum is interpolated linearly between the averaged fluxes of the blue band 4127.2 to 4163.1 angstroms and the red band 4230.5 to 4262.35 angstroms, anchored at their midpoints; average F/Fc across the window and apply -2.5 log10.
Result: -0.01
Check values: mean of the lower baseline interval 10.9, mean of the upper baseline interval 10.6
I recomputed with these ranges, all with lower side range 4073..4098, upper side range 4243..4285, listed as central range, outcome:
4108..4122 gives 0.00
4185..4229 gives 0.00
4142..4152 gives -0.01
